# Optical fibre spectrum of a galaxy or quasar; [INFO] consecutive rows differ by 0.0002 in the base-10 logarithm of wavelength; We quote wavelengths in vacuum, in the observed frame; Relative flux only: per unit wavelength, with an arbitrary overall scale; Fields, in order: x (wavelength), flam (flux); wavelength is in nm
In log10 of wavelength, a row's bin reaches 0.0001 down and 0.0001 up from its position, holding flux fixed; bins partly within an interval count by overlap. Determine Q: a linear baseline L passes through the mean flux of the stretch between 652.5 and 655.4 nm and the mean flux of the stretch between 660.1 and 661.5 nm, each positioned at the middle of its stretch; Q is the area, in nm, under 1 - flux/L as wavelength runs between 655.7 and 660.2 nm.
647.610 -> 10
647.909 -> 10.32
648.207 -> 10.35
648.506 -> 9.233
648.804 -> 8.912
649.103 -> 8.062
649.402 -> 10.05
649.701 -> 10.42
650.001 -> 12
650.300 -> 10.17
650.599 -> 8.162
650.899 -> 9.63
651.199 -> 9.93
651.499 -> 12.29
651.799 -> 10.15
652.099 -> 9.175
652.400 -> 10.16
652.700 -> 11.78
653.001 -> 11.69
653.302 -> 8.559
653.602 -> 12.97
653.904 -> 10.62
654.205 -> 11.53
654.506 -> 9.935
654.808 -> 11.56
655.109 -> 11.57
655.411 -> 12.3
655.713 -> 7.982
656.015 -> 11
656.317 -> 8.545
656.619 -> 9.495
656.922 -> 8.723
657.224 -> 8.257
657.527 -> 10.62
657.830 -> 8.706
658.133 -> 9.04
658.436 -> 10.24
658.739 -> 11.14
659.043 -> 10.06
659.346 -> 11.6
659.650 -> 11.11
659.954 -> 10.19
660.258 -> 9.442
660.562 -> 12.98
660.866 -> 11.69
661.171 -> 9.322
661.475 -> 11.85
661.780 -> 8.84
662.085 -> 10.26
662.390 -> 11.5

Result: 0.50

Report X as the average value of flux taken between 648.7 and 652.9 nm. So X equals 10.1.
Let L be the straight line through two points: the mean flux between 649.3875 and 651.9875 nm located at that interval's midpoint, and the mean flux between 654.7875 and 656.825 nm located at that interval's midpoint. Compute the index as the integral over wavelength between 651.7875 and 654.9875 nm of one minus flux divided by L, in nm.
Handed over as -0.16 nm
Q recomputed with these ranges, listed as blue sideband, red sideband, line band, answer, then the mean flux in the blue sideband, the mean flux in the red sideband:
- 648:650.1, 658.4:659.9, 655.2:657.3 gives 0.19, 9.82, 10.8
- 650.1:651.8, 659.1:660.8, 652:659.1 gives 0.22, 10.1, 11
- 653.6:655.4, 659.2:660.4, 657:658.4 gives 0.21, 11.3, 10.6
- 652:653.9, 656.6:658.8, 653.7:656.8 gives -0.10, 10.8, 9.46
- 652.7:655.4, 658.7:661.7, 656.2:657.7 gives 0.26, 11.2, 10.9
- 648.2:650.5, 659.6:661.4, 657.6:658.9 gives 0.10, 9.84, 10.8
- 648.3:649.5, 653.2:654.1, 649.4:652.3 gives -0.12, 9.08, 10.9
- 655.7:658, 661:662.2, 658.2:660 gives -0.19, 9.24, 10.1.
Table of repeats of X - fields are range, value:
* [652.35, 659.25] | 10.3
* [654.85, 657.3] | 9.86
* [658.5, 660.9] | 11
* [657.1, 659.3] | 9.83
